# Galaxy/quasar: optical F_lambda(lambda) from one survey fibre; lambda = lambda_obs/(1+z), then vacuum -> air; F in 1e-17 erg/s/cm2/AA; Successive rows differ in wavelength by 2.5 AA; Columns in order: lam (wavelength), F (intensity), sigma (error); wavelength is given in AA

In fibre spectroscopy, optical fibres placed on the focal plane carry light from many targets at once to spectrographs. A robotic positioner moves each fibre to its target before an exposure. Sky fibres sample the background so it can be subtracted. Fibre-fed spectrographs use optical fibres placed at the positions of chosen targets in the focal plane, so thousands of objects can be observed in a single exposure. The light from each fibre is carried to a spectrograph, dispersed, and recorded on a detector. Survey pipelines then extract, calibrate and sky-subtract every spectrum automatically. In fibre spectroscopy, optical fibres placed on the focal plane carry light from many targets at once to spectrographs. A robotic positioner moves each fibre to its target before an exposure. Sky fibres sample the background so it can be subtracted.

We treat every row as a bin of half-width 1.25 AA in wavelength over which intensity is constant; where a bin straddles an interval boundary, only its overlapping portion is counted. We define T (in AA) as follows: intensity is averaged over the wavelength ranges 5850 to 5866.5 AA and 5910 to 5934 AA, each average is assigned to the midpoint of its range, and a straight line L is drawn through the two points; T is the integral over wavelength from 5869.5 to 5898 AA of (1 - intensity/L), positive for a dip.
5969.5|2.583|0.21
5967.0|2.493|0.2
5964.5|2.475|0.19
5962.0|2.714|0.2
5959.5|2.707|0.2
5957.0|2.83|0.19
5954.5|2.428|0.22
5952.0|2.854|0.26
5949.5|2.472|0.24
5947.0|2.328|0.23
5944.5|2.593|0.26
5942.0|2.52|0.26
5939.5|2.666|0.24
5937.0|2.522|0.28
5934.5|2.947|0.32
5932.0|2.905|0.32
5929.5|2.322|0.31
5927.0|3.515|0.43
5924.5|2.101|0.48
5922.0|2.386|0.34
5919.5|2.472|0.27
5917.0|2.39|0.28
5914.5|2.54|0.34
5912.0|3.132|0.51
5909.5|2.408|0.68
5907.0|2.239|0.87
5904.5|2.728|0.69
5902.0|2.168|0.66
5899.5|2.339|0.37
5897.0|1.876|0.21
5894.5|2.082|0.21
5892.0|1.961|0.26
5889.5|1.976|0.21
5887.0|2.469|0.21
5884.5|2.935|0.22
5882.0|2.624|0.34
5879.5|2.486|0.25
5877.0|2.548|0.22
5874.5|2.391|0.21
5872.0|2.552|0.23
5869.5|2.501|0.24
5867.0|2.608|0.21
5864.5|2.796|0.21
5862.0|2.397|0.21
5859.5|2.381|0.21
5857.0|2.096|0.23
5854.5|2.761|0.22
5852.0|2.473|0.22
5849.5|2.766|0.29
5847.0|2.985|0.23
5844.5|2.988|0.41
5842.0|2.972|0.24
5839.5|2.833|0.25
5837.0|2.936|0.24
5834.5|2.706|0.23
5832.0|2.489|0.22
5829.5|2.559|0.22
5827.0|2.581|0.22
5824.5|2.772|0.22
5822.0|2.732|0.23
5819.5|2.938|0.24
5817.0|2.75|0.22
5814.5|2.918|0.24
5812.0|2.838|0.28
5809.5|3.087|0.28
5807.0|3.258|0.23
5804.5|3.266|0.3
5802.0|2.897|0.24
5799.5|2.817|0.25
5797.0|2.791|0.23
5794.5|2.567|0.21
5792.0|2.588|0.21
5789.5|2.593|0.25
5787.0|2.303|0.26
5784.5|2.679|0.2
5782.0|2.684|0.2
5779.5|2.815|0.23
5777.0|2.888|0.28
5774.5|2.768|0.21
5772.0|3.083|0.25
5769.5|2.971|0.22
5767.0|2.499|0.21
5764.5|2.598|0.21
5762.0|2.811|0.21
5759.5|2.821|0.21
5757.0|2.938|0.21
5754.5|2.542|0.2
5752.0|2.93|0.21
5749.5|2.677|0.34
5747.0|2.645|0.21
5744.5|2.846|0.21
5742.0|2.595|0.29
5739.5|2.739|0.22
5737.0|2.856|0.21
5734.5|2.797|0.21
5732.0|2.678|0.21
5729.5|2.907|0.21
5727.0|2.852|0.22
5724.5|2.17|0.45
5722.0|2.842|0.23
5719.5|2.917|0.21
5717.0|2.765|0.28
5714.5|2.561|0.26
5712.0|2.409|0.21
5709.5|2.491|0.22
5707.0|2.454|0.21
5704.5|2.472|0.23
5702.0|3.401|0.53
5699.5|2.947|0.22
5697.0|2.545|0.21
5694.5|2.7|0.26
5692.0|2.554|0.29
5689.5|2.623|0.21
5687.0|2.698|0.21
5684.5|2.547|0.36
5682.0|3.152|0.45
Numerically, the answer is 2.1 AA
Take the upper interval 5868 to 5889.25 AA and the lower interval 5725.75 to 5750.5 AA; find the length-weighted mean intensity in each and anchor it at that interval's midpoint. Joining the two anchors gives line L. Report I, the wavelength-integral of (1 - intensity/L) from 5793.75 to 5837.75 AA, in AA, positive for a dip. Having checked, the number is -3.22 AA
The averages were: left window 2.76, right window 2.54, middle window 2.83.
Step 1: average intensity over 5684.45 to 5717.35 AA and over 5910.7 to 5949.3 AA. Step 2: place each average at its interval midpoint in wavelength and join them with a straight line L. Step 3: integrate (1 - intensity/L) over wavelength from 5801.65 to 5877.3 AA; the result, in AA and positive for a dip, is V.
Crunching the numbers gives -2.9 AA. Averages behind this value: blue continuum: 2.66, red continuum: 2.62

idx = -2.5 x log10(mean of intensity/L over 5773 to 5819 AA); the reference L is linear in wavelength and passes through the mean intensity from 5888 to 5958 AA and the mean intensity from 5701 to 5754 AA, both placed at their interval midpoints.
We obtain -0.07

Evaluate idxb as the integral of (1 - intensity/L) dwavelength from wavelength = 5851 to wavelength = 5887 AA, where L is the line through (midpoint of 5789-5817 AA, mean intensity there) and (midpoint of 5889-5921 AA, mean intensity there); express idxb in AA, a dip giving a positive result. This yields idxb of -0.1 AA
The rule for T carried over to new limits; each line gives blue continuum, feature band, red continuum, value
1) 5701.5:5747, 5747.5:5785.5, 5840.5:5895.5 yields -1.9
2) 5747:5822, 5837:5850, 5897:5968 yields -1.0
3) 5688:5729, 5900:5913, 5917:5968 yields 0.5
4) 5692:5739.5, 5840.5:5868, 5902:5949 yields -0.4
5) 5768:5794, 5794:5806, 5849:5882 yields -1.0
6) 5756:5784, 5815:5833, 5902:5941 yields 0.2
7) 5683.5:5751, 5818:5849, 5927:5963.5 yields -1.3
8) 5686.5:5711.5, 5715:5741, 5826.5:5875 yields -0.7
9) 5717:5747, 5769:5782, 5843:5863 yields -0.9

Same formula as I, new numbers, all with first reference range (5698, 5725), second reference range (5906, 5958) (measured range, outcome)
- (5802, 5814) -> -1.9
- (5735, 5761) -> -0.8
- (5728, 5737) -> -0.4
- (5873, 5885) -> 0.2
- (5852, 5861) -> 0.7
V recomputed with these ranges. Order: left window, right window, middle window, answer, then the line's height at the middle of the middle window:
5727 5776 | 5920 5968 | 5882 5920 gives 3.81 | 2.65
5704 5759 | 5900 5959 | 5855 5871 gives 0.86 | 2.62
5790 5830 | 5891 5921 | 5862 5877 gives -0.05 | 2.54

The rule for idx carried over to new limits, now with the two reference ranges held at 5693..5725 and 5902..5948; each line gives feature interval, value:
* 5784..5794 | 0.047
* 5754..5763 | -0.056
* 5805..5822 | -0.127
